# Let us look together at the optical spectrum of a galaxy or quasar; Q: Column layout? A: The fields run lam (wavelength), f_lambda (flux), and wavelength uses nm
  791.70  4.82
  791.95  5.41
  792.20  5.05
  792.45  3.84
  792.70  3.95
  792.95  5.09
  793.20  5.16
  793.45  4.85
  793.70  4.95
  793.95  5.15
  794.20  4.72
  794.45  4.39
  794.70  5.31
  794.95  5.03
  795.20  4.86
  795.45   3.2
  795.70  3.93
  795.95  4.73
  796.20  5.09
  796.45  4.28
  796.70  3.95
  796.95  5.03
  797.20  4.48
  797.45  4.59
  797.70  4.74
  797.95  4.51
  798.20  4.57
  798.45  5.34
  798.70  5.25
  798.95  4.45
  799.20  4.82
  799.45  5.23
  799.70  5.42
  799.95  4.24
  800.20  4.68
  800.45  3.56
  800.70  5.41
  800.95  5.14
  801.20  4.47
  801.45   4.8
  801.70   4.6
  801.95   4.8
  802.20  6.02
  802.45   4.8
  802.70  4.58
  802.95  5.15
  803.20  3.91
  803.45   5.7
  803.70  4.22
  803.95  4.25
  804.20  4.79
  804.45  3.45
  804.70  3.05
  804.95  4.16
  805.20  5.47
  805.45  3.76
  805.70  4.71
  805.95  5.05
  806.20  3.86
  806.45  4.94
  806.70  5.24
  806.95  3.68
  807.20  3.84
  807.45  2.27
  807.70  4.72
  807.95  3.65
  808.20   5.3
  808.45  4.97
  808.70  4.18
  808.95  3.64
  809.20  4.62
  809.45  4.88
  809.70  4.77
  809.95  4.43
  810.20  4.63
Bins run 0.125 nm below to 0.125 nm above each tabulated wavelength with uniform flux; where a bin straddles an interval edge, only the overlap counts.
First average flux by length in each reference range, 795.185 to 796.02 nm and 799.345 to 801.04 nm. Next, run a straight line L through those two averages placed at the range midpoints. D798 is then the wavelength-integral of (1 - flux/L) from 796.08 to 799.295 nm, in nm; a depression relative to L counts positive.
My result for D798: -0.225 nm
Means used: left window 4.05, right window 4.8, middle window 4.7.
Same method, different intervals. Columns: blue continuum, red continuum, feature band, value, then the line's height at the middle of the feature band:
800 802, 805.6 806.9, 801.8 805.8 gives 0.11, 4.68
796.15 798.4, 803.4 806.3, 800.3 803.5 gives -0.28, 4.44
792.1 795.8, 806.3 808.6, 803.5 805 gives 0.10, 4.37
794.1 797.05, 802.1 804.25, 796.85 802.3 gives -0.16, 4.68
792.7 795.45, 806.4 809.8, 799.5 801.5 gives -0.06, 4.59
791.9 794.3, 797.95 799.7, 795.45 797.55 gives 0.20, 4.89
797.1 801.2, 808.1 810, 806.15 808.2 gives 0.23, 4.63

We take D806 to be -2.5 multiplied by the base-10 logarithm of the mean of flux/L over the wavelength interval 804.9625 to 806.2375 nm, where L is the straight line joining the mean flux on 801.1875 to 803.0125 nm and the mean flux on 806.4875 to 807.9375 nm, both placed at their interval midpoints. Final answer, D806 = -0.07 mag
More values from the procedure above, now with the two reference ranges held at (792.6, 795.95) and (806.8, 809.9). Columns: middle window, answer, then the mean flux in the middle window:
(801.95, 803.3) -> -0.116 mag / 4.9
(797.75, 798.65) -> -0.068 mag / 4.84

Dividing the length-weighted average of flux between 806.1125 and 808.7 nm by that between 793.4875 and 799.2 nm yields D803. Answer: 0.91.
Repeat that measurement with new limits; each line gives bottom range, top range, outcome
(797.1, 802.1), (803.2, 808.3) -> 0.90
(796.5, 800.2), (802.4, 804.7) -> 0.94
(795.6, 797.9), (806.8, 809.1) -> 0.89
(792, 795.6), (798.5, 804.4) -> 1.02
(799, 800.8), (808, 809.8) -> 0.97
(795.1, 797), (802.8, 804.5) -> 1.04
